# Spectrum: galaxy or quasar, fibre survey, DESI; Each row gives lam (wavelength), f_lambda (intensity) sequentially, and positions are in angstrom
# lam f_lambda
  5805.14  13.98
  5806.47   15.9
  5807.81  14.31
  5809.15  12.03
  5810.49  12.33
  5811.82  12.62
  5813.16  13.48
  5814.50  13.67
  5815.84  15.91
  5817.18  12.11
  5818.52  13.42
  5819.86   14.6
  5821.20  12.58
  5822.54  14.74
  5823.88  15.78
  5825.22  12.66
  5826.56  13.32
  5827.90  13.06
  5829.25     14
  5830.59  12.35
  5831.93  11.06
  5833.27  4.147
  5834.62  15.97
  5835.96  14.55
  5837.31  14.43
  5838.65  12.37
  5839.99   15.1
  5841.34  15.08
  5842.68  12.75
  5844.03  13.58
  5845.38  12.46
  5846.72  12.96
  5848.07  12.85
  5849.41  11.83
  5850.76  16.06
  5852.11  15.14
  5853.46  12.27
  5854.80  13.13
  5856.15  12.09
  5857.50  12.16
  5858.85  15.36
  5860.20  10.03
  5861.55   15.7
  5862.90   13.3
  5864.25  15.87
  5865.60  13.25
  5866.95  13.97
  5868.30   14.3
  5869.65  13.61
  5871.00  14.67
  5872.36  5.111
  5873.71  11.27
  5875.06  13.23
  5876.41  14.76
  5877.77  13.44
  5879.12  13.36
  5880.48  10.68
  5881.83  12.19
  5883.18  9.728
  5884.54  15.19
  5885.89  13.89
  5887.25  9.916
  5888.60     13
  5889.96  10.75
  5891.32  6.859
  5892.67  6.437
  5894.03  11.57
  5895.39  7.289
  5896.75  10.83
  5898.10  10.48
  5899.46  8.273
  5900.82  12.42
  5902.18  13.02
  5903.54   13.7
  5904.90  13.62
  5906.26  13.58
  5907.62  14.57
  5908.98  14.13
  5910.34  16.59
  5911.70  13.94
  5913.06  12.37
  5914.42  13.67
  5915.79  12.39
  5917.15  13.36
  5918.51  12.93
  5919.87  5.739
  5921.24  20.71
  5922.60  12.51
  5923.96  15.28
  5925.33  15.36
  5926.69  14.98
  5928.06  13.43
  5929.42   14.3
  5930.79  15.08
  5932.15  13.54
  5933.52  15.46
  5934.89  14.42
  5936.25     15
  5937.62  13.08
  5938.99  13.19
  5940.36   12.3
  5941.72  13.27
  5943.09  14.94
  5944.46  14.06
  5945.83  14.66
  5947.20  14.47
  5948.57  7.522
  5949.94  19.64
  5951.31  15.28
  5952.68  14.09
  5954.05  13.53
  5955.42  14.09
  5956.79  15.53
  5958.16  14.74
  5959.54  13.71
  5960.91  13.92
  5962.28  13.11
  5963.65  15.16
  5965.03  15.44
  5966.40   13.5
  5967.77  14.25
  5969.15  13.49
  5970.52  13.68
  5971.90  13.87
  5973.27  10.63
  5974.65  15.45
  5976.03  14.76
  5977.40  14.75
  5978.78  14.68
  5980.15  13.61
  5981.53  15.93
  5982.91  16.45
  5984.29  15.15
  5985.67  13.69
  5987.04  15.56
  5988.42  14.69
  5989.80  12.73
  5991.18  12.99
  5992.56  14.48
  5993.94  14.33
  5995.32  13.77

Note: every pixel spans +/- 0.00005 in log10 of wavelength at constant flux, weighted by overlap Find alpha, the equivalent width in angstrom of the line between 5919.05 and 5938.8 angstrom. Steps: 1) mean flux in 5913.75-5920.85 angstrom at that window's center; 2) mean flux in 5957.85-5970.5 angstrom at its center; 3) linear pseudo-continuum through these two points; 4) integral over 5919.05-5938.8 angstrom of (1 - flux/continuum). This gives -2.6 angstrom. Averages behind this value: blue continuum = 12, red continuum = 14.1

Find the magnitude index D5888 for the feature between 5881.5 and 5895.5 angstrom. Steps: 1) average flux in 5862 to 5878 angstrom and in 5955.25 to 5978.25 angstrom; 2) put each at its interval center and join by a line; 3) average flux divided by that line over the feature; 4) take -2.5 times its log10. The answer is 0.23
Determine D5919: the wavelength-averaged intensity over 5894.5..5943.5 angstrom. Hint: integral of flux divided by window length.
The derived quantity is 13.3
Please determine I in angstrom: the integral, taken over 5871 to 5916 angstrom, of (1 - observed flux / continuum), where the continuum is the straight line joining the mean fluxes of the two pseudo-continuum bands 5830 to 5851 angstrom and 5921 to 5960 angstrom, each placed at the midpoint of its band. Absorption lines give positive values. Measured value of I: 5.8 angstrom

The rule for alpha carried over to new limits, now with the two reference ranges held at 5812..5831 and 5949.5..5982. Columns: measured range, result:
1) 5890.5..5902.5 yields 3.81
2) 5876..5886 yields 0.84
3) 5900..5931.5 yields 0.81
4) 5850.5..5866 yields 0.25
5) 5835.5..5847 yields 0.06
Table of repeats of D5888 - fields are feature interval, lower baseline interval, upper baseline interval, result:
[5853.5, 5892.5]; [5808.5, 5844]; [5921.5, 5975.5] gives 0.10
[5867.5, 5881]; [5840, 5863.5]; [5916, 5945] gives 0.09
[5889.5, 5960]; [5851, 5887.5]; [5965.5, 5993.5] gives 0.03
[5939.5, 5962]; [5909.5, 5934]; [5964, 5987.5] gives 0.01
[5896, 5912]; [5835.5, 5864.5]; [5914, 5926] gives 0.05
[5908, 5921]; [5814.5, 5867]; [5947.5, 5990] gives 0.07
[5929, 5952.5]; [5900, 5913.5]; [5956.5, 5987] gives 0.00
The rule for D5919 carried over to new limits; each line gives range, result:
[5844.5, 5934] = 12.8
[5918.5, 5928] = 14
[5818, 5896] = 12.7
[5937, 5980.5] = 14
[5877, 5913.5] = 11.9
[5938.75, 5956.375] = 14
